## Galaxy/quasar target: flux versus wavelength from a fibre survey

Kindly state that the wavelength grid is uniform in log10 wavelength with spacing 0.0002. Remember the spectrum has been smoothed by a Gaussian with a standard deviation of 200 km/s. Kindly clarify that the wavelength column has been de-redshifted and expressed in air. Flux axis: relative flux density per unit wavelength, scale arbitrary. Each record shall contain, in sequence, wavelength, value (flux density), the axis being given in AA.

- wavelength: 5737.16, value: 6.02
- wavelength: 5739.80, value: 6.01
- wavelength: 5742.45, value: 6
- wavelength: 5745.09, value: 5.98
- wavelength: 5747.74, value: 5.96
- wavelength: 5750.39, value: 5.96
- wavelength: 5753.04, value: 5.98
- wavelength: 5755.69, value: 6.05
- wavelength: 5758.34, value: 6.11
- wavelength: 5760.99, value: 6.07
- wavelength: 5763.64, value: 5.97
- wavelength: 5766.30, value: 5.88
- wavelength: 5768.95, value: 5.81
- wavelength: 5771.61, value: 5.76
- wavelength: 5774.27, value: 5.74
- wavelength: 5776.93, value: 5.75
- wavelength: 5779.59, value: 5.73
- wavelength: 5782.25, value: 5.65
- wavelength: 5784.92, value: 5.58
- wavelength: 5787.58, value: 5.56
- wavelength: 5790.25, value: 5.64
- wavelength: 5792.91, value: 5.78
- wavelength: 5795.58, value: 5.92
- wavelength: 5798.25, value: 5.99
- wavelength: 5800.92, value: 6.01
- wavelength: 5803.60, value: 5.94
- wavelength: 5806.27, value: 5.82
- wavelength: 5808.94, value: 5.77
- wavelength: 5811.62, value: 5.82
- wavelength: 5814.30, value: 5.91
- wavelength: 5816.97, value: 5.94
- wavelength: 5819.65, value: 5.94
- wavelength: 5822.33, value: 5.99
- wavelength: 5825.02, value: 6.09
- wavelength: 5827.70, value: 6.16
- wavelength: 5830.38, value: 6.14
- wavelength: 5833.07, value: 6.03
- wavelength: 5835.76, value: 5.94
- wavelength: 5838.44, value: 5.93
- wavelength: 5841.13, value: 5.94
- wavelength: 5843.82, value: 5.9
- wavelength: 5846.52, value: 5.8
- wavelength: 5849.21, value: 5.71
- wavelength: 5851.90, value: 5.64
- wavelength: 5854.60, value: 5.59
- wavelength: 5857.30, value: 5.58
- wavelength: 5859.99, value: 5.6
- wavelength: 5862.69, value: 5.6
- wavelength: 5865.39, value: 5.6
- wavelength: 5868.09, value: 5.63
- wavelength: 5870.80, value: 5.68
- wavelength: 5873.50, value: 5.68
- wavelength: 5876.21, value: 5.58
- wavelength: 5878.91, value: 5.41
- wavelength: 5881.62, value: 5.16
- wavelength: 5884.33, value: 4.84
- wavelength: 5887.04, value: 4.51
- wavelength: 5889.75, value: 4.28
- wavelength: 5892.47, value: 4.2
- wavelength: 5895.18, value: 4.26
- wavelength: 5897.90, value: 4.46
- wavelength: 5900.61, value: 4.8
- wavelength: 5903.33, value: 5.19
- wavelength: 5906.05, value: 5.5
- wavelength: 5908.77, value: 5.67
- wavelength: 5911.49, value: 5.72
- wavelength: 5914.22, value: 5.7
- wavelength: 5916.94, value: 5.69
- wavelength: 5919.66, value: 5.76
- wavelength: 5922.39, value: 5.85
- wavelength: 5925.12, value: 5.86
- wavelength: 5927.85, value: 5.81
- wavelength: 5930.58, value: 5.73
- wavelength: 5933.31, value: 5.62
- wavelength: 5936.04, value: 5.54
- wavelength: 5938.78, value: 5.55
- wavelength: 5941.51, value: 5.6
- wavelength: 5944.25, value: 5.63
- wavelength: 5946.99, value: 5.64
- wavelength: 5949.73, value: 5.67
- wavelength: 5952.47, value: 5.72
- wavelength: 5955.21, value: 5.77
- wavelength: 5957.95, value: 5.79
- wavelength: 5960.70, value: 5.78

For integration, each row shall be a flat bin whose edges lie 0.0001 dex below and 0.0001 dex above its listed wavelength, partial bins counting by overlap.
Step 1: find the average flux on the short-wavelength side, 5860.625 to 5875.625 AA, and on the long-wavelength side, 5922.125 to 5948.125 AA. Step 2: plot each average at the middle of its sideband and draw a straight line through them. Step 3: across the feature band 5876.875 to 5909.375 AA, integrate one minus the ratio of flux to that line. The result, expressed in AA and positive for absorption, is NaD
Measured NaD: 4.6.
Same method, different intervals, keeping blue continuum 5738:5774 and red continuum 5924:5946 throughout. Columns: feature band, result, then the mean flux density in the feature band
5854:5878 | 0.7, 5.61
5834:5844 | -0.2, 5.94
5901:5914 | 0.5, 5.48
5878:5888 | 1.3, 4.98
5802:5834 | -0.6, 5.96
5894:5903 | 1.8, 4.59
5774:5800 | 0.7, 5.74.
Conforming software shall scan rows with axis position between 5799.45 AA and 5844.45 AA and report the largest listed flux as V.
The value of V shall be 6.16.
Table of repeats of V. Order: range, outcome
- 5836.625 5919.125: 5.94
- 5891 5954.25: 5.86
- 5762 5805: 6.01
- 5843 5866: 5.9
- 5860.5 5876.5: 5.68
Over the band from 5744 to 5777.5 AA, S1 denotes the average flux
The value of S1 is 5.93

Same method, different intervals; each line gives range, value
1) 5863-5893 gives 5.18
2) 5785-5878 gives 5.81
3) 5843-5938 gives 5.4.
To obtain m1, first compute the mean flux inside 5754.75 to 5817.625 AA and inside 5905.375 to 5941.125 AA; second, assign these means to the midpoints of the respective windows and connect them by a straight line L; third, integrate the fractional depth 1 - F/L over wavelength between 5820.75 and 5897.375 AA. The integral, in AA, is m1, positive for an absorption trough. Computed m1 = 3.5 AA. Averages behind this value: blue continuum 5.84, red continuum 5.69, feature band 5.5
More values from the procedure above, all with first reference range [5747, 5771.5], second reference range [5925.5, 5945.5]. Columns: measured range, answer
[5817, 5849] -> -0.8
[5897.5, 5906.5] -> 1.1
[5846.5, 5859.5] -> 0.3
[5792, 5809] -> 0.0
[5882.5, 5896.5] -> 3.2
